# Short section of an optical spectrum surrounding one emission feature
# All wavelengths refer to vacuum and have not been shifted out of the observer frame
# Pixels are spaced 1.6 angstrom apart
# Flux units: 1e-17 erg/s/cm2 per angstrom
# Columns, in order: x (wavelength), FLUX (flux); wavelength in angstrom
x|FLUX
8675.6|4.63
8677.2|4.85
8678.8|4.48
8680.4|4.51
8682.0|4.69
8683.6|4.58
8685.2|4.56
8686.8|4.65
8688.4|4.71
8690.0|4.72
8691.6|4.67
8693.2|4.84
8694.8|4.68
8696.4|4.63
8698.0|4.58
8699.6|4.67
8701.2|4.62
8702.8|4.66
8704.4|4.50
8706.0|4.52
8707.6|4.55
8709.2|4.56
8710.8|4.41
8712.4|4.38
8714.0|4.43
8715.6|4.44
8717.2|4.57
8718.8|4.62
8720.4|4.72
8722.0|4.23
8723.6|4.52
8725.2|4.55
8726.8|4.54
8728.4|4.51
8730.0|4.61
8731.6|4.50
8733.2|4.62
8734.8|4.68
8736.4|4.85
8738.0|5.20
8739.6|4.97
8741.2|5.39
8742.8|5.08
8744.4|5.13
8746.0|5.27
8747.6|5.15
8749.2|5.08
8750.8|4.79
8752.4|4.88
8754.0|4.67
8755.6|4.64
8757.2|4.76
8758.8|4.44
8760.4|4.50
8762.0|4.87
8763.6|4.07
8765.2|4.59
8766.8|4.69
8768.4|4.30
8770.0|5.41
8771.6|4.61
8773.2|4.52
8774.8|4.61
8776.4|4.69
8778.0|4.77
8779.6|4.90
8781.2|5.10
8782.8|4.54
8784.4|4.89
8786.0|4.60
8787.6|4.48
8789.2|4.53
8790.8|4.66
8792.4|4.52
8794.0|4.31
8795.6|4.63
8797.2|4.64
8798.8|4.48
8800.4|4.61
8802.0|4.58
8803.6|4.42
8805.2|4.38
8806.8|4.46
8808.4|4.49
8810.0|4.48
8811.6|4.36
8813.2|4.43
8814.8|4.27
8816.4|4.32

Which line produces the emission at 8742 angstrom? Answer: [N II] 6583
